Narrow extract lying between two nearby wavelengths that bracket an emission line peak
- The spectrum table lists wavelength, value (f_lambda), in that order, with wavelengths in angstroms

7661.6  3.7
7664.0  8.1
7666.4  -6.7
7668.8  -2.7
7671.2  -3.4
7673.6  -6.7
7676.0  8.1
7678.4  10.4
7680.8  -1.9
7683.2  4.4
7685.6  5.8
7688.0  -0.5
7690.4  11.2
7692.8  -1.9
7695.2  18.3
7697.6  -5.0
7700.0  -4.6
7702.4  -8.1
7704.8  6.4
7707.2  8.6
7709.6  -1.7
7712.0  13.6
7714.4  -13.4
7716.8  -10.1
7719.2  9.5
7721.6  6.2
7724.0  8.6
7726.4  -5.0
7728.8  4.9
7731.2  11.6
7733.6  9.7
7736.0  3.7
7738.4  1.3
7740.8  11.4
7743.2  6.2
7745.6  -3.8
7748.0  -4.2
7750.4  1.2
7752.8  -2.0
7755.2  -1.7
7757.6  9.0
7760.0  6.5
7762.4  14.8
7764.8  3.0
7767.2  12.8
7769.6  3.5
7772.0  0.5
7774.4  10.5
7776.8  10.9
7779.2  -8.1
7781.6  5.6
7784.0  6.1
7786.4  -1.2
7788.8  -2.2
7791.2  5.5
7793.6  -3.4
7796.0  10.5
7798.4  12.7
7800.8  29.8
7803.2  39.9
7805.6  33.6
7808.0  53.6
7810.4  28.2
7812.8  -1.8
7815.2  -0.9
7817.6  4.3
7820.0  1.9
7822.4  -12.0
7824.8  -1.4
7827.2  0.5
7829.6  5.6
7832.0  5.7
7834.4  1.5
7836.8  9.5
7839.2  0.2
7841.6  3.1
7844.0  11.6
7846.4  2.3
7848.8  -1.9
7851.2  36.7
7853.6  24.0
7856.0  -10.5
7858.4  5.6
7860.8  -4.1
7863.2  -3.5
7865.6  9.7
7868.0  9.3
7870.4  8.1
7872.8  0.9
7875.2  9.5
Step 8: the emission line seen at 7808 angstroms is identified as [O II] 3727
